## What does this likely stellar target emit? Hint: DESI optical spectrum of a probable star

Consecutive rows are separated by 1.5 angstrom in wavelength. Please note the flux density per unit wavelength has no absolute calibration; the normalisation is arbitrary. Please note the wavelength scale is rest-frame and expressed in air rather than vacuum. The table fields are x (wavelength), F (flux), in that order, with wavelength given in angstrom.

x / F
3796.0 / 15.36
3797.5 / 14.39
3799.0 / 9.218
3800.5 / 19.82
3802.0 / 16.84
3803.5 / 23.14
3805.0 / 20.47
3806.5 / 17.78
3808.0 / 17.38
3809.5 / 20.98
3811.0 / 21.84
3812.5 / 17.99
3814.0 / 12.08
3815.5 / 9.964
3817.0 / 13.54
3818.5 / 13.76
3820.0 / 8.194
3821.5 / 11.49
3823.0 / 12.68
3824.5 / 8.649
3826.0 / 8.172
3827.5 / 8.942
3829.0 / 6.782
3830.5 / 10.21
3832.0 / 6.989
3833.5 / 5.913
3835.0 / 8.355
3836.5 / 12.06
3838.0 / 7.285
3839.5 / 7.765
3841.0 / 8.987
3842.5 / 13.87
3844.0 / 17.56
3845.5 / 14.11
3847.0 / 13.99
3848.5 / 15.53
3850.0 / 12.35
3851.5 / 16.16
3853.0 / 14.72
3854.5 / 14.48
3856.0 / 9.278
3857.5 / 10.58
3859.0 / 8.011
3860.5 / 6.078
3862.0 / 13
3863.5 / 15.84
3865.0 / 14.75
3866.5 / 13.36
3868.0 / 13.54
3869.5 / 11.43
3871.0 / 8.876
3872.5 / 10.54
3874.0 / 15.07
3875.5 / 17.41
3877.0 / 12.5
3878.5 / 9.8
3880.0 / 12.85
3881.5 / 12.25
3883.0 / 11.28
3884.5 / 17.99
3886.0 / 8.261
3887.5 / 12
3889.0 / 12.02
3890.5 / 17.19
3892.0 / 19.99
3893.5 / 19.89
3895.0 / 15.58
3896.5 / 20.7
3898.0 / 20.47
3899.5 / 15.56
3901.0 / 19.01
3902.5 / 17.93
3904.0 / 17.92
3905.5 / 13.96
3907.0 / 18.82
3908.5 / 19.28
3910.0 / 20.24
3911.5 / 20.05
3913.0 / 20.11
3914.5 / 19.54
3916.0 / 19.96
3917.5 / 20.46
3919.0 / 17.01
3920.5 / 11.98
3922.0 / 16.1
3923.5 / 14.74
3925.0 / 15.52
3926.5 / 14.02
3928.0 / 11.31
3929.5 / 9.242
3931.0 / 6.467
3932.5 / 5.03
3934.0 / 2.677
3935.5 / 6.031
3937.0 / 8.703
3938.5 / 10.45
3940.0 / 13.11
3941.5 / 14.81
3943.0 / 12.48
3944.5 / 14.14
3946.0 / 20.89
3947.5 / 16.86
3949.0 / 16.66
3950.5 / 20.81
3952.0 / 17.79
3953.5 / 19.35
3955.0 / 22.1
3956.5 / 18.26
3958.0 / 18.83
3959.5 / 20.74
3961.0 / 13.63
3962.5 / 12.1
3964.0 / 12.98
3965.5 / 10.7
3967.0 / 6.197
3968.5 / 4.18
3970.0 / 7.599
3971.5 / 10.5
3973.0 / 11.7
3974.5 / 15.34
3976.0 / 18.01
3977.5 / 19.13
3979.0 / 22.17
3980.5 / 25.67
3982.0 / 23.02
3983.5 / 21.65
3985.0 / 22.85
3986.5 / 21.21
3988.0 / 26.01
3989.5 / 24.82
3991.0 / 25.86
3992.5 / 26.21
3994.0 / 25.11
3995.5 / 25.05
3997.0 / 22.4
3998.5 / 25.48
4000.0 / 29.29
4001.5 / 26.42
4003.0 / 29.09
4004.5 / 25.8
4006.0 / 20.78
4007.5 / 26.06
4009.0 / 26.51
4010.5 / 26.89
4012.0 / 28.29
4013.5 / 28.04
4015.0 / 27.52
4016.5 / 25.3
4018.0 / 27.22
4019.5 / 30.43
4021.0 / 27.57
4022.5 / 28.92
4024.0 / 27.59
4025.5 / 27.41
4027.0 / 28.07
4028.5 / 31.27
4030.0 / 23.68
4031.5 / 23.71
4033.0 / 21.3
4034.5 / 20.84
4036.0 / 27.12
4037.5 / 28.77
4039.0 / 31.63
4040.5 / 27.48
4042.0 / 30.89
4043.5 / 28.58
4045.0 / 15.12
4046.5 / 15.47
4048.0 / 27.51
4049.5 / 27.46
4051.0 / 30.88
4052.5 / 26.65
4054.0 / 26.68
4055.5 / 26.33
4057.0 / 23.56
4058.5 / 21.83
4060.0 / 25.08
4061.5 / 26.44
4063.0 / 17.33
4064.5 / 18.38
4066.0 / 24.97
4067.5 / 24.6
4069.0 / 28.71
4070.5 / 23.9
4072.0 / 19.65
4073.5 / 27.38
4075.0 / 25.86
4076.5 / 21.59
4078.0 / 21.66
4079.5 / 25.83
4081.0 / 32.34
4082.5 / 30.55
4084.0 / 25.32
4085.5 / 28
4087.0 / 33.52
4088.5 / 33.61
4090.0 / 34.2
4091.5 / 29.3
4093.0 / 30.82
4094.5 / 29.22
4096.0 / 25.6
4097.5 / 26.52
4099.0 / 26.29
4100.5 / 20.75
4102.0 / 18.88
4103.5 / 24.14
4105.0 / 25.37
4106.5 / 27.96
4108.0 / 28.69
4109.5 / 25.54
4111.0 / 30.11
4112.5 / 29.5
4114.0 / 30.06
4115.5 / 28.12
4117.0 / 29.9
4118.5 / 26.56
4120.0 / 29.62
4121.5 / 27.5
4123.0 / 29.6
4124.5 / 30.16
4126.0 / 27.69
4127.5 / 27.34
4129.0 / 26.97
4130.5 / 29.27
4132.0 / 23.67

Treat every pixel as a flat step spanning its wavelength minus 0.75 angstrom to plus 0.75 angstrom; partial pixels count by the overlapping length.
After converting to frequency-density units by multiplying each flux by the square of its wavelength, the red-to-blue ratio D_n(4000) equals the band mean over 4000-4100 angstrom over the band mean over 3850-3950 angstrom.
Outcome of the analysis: 2.0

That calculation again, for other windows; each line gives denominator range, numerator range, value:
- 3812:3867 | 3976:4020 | 2.39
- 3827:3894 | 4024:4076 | 2.26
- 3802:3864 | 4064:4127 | 2.45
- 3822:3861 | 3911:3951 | 1.35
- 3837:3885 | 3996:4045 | 2.31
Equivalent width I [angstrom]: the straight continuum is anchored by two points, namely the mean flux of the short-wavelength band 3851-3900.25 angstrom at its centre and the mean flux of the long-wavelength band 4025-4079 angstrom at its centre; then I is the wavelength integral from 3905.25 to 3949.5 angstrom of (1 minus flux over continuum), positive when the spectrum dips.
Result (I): 6.5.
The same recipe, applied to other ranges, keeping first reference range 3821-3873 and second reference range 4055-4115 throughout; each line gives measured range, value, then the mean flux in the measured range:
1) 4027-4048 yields -1.8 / 25.3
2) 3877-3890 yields 1.3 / 12.2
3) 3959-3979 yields 6.5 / 12.8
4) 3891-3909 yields -4.6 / 18.2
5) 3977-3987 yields -1.3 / 22.3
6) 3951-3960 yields -0.7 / 19.5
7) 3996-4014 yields -4.3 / 26.2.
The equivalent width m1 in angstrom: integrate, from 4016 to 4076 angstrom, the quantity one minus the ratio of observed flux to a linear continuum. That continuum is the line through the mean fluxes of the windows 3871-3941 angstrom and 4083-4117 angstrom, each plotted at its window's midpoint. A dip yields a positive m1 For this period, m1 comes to -3.7 angstrom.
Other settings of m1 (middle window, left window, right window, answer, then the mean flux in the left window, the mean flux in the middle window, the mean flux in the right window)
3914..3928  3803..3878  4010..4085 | 1.16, 12.6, 16.3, 25.8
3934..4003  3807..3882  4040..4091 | 7.45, 12.2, 17.9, 25.8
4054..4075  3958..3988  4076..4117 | 0.62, 16.1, 23.9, 27.6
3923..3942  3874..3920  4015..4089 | 8.81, 16.6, 10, 26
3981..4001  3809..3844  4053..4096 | -3.14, 11.2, 24.6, 26.3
